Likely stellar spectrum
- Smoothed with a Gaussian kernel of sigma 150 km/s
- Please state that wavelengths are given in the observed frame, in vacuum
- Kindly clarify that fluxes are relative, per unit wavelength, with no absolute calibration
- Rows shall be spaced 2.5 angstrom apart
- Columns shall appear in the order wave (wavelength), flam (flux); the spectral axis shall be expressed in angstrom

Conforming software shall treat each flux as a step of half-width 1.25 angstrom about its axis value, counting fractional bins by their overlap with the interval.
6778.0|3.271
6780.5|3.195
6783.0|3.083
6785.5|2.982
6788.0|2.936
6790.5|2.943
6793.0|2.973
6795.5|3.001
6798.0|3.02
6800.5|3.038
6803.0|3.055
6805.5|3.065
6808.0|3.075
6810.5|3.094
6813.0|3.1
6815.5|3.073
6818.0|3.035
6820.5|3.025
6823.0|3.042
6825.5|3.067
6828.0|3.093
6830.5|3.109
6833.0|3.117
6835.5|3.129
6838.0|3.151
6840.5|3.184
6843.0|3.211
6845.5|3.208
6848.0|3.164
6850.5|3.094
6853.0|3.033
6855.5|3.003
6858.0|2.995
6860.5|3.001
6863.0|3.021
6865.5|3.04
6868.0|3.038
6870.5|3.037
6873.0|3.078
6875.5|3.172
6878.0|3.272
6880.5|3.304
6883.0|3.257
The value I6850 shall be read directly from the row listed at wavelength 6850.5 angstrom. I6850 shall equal 3.094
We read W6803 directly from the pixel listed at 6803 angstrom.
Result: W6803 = 3.055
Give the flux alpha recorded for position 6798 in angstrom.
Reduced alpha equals 3.02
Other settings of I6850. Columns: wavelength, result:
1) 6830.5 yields 3.109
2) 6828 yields 3.093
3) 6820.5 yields 3.025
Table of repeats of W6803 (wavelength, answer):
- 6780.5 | 3.195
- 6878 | 3.272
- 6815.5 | 3.073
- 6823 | 3.042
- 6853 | 3.033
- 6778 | 3.271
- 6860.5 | 3.001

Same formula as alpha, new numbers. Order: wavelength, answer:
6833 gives 3.117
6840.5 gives 3.184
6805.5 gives 3.065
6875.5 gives 3.172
